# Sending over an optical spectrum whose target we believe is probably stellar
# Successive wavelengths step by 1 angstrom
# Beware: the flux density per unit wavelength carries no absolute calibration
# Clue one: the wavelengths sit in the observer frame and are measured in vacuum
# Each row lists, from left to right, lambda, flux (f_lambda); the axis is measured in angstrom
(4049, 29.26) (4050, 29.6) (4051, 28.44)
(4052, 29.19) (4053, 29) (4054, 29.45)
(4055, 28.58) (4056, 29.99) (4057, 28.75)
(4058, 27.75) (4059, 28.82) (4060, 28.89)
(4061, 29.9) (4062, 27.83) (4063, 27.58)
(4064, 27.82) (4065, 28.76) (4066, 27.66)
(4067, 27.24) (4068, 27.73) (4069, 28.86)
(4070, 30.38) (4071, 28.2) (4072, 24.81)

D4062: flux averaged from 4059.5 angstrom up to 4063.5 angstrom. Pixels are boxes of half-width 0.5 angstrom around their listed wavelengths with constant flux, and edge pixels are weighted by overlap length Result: 28.6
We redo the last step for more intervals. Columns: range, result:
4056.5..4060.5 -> 28.6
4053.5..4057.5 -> 29.2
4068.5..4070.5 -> 29.6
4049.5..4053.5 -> 29.1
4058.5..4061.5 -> 29.2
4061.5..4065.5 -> 28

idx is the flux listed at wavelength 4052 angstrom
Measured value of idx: 29.19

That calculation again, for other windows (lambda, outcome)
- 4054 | 29.45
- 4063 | 27.58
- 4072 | 24.81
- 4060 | 28.89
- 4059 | 28.82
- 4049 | 29.26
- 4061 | 29.9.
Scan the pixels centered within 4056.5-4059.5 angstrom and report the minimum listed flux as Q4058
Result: 27.75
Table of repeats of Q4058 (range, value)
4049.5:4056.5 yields 28.44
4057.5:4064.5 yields 27.58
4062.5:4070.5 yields 27.24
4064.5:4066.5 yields 27.66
